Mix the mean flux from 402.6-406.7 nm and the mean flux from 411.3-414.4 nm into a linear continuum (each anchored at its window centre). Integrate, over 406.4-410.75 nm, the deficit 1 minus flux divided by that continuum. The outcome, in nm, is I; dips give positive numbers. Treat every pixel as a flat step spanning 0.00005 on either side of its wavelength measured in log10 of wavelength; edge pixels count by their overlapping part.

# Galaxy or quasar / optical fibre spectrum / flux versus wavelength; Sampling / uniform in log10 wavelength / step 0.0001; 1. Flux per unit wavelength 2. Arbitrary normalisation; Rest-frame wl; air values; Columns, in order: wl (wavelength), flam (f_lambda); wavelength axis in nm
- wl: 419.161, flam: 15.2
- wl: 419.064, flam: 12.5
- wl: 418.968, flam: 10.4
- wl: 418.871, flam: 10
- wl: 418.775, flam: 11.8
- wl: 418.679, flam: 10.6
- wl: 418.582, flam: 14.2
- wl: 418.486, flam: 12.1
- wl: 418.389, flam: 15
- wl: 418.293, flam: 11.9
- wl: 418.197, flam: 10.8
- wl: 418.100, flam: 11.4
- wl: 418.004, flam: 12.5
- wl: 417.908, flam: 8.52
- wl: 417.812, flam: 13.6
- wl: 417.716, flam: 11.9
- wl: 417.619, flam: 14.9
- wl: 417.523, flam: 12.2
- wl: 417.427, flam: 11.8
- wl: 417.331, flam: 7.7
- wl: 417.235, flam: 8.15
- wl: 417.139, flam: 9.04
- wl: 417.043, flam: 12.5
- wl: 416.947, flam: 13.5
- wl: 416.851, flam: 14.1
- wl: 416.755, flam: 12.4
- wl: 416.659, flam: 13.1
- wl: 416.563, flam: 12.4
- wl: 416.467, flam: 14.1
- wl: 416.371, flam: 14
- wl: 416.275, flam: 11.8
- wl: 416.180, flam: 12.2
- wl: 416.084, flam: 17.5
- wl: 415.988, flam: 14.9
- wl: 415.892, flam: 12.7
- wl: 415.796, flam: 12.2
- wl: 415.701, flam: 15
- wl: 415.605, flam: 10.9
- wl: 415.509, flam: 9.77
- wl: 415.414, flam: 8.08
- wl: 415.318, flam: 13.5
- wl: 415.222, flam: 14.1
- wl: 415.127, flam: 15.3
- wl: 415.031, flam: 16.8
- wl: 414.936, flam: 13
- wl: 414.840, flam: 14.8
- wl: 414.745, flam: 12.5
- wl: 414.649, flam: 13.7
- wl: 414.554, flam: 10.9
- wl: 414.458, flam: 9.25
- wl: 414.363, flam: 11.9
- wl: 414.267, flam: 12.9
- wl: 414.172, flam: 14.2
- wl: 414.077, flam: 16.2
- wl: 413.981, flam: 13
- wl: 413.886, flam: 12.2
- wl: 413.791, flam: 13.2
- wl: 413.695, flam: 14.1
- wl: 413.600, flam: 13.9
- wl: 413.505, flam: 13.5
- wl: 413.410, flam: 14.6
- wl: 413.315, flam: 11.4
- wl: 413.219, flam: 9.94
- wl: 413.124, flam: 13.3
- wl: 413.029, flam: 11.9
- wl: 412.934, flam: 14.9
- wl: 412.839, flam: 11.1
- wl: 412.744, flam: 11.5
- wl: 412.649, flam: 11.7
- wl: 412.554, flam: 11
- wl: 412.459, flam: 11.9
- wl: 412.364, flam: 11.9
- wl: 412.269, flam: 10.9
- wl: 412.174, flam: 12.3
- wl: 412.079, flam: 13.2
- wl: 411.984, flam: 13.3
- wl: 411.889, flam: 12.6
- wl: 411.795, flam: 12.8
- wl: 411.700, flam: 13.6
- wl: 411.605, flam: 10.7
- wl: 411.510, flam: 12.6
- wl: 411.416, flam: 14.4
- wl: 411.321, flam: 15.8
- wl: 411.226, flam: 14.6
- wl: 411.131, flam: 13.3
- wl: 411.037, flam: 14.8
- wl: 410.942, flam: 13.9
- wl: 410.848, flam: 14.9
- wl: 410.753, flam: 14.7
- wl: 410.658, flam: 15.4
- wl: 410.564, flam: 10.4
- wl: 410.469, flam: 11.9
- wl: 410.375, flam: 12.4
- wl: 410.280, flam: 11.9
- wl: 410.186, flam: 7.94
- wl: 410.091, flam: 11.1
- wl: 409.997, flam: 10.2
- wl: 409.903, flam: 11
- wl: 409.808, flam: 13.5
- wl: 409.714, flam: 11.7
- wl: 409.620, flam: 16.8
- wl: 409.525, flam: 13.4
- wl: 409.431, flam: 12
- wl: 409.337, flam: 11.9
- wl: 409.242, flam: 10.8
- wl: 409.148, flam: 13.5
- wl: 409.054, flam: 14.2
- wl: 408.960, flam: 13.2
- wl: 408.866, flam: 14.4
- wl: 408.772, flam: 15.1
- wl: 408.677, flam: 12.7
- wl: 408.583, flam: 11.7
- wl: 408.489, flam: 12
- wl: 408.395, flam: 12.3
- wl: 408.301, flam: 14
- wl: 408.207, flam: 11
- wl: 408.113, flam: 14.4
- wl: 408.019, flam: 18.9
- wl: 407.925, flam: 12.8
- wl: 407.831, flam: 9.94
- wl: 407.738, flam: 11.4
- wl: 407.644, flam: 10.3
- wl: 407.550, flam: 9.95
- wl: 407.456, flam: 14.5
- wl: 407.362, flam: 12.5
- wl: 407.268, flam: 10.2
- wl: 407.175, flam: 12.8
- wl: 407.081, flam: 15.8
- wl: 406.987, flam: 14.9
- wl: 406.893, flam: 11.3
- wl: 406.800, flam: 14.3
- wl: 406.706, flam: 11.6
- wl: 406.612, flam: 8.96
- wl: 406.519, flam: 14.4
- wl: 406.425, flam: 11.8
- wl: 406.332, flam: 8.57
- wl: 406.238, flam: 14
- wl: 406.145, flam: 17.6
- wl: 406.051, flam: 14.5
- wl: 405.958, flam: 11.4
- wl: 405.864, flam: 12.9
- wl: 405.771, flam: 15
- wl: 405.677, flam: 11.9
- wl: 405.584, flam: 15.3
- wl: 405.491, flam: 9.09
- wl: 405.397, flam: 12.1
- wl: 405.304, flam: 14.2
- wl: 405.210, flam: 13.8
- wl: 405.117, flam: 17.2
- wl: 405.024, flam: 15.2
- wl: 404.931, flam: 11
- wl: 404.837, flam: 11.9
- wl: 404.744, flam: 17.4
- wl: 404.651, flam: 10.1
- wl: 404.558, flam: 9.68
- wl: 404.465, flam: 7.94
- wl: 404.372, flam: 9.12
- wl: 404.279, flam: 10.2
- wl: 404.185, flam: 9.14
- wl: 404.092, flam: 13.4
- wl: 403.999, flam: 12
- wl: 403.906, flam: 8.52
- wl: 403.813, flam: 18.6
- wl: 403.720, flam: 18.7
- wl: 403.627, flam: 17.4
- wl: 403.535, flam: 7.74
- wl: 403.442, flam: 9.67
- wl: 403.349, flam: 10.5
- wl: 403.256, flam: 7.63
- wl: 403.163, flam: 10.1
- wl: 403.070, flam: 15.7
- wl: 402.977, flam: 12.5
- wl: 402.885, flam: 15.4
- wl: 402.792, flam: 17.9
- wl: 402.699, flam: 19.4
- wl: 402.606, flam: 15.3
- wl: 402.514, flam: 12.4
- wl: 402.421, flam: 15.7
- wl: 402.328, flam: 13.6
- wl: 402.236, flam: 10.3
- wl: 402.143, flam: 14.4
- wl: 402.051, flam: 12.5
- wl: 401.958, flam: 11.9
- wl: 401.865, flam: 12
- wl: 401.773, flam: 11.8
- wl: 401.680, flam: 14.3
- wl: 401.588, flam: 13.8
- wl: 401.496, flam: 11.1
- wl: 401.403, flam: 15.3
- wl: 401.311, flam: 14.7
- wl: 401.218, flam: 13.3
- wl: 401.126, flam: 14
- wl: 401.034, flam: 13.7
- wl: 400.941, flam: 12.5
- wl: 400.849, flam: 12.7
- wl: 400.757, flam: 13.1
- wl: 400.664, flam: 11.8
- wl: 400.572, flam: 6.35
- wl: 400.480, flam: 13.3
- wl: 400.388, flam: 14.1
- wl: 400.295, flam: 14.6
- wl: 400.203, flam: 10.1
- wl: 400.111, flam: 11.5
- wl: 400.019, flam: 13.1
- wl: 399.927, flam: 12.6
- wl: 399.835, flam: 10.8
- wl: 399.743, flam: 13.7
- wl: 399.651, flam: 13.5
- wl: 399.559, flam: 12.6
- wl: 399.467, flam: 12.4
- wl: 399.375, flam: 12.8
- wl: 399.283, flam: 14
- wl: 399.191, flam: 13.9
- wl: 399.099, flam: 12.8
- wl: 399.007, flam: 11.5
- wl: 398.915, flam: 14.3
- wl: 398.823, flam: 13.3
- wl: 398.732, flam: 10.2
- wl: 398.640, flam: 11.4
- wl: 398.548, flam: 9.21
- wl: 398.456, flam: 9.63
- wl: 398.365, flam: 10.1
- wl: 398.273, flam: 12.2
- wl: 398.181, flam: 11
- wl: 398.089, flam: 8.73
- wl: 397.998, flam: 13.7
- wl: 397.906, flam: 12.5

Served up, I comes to 0.07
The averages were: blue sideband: 12.8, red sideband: 12.8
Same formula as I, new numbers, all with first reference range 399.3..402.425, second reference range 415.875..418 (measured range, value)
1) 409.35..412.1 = -0.083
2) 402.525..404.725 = 0.028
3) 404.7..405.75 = -0.077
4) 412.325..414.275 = -0.047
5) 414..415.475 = -0.078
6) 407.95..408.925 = -0.081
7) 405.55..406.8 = -0.031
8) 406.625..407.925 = 0.042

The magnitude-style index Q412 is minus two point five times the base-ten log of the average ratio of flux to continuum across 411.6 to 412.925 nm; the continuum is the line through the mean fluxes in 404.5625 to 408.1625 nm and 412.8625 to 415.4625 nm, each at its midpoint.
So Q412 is 0.08 mag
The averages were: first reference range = 13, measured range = 12.2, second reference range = 13.1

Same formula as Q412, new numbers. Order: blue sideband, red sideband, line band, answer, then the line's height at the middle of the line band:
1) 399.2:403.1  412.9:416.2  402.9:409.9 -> 0.04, 13.2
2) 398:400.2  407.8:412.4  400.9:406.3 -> -0.06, 12.4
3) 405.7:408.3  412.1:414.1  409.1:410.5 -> 0.06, 12.7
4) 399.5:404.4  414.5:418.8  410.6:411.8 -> -0.11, 12.6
